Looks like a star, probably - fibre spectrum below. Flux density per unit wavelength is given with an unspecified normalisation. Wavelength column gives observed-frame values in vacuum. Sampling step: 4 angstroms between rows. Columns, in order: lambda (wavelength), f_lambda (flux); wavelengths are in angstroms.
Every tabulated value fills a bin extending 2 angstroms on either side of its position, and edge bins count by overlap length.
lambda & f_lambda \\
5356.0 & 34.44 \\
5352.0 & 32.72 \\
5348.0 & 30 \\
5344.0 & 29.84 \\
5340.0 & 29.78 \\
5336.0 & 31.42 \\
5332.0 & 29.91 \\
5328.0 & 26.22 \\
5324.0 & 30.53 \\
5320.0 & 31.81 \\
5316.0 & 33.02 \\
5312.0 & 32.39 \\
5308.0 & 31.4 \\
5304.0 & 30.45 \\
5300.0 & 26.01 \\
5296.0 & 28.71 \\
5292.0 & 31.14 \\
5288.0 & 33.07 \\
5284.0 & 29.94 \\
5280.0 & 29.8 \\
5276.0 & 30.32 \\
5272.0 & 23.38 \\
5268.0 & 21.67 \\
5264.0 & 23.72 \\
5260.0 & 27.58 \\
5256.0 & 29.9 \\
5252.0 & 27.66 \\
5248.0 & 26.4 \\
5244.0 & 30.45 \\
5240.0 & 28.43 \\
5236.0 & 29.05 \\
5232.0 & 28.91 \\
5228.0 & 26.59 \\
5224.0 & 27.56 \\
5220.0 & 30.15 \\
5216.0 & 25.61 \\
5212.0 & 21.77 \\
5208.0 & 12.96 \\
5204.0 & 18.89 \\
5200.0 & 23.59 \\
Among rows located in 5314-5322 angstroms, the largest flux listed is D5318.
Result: 33.02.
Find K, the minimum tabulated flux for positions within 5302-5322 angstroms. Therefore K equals 30.45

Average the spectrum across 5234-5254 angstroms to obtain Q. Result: 28.4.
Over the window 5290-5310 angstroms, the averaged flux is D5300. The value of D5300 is 29.5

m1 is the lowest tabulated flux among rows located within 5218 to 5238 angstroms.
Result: 26.59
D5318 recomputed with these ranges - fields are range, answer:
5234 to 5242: 29.05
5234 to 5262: 30.45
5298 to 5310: 31.4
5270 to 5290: 33.07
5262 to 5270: 23.72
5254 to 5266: 29.9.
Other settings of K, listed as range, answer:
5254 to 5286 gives 21.67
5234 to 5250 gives 26.4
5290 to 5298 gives 28.71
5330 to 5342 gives 29.78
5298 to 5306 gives 26.01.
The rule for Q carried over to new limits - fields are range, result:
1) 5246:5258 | 28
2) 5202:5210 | 15.9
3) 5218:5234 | 28.3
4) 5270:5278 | 26.9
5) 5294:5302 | 27.4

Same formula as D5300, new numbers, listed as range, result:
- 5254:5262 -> 28.7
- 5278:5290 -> 30.9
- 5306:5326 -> 31.8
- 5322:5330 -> 28.4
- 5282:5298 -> 30.7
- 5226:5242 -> 28.2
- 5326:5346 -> 29.4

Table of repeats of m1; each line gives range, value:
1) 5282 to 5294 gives 29.94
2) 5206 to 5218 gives 12.96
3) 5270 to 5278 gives 23.38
